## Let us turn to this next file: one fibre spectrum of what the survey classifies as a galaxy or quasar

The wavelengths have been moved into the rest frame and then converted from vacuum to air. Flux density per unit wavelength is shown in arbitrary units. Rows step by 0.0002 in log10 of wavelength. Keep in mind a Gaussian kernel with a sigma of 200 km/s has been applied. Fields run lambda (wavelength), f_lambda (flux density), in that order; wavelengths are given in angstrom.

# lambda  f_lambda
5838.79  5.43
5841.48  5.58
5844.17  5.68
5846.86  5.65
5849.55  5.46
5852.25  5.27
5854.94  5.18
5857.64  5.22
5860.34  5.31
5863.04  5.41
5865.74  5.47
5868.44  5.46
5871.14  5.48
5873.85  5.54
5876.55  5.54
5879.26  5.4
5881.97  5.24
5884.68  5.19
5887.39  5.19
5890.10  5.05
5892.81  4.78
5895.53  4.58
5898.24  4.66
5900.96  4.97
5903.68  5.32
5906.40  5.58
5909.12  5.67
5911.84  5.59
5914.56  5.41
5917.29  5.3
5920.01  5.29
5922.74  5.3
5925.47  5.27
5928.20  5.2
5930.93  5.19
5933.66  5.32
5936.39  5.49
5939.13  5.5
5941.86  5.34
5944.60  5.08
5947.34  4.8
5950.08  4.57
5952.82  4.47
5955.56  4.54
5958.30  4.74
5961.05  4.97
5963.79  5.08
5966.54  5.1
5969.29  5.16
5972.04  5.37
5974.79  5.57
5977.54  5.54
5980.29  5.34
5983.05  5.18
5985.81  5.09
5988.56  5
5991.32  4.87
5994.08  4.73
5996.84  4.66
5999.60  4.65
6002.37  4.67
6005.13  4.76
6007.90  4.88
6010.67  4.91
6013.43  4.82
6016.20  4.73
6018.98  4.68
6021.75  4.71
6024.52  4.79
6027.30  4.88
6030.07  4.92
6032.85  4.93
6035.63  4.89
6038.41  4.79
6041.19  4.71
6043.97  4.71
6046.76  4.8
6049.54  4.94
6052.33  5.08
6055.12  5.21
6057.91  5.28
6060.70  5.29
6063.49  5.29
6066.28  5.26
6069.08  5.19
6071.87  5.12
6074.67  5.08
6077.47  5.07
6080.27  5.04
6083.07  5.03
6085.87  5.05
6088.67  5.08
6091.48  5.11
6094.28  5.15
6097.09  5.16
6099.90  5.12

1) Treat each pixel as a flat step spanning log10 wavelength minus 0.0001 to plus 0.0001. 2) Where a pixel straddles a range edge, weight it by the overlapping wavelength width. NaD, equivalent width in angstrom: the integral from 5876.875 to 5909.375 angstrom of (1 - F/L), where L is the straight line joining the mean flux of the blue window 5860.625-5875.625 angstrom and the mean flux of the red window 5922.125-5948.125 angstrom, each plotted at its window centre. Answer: 1.5 angstrom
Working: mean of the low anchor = 5.46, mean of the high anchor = 5.26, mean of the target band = 5.13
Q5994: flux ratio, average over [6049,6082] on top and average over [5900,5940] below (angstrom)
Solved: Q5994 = 0.96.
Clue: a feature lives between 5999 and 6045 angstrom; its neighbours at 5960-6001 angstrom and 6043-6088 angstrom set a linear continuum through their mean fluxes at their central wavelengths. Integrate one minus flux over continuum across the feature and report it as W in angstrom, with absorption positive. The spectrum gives 2.7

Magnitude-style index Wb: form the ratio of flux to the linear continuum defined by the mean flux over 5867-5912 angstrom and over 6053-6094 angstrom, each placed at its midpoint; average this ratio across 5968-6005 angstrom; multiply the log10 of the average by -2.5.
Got 0.03 mag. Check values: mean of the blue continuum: 5.24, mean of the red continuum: 5.15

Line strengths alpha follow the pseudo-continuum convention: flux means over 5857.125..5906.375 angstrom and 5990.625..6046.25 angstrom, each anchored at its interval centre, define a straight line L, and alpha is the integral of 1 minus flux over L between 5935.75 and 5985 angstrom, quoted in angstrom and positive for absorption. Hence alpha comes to -1.3 angstrom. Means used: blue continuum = 5.22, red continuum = 4.78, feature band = 5.1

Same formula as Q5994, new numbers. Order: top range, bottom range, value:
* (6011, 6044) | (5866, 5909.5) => 0.92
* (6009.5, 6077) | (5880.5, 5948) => 0.95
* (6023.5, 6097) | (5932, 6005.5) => 1.00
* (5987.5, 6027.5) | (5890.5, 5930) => 0.92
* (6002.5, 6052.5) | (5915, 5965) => 0.95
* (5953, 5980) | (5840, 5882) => 0.94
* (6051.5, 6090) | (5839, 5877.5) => 0.95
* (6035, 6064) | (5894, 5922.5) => 0.95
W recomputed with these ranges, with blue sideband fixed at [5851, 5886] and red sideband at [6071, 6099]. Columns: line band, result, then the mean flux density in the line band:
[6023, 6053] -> 1.72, 4.85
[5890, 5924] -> 0.74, 5.2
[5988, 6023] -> 2.83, 4.77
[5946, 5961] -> 1.71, 4.65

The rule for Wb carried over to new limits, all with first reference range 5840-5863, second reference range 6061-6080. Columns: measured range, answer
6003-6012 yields 0.09 mag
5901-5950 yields 0.01 mag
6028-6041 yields 0.07 mag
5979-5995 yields 0.05 mag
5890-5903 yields 0.12 mag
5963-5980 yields -0.01 mag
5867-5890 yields 0.00 mag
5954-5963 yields 0.11 mag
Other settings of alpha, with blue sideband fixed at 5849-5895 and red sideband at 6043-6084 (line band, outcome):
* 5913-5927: -0.2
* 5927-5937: -0.1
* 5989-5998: 0.7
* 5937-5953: 0.6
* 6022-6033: 0.6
